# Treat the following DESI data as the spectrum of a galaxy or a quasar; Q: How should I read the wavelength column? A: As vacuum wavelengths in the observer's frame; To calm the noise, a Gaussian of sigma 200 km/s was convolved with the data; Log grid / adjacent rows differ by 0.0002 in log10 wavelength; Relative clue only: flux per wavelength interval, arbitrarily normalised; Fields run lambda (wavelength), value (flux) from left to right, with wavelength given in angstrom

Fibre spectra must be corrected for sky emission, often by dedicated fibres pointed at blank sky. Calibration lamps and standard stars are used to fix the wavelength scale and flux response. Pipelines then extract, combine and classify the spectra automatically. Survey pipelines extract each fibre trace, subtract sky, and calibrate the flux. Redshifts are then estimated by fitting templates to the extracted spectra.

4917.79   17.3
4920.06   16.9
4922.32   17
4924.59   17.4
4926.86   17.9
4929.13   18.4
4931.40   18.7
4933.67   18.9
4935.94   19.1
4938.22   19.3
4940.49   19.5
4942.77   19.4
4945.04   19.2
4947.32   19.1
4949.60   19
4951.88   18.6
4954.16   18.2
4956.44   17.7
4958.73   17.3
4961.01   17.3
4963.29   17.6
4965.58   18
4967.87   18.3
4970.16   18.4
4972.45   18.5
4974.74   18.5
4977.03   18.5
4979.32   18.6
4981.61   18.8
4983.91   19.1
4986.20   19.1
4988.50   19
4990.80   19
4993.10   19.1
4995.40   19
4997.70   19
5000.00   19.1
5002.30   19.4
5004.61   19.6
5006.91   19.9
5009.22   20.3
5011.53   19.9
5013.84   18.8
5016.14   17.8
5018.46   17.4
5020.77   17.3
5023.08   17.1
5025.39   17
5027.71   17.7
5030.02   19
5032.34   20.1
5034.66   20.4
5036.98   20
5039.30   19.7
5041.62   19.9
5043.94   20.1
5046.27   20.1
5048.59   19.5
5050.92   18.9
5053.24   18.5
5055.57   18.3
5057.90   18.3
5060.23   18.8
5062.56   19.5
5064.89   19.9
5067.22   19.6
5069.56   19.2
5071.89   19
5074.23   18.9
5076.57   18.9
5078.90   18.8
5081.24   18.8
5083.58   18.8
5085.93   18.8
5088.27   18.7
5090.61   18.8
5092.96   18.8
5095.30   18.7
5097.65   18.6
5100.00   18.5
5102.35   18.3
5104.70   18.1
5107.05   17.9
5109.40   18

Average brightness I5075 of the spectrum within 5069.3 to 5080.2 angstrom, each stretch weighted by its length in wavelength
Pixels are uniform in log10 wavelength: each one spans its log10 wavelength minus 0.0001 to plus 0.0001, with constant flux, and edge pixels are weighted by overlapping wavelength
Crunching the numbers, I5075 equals 18.9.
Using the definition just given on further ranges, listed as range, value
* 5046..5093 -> 19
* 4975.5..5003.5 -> 19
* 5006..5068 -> 19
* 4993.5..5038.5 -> 18.9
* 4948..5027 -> 18.5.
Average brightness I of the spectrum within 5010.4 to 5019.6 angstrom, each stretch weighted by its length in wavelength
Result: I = 18.5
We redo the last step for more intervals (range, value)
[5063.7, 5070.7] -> 19.6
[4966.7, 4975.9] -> 18.4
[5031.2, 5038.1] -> 20.2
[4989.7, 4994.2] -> 19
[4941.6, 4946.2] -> 19.3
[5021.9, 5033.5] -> 18.2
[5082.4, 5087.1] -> 18.8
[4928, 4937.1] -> 18.8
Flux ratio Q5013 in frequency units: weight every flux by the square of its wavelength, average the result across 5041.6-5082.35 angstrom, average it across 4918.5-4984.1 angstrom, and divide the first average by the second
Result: 1.09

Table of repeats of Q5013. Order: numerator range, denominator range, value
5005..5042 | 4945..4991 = 1.05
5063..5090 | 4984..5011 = 1.02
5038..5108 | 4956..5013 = 1.05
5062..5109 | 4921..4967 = 1.08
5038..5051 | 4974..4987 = 1.08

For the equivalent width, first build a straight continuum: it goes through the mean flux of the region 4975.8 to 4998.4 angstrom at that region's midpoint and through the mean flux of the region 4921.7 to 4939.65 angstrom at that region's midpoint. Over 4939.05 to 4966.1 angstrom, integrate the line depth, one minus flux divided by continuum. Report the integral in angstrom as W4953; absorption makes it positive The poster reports 0.2 angstrom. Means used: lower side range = 18.4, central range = 18.4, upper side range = 18.9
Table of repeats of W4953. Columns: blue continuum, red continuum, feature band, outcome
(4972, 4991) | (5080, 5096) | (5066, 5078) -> -0.2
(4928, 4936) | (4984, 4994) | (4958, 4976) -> 0.9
